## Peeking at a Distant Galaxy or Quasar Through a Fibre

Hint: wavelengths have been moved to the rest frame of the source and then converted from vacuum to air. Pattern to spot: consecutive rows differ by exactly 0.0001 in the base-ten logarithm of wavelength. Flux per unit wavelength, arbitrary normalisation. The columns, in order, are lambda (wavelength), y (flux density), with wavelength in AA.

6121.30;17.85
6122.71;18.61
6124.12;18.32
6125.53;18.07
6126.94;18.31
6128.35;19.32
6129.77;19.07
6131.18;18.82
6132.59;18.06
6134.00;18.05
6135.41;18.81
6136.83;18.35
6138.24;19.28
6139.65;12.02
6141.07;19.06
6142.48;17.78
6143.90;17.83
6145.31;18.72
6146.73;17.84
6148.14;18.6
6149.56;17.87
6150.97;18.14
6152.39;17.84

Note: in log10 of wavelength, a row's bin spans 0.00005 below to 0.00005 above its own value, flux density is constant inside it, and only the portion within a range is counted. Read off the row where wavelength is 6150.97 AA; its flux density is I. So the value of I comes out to 18.14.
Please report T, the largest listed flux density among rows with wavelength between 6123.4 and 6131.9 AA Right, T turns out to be 19.32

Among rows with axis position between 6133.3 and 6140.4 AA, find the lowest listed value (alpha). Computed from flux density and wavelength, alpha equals 12.02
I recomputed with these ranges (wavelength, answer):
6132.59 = 18.06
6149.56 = 17.87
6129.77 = 19.07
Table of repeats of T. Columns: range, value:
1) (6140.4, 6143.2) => 19.06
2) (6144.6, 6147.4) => 18.72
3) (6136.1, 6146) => 19.28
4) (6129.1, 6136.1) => 19.07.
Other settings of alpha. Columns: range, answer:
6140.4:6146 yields 17.78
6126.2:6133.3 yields 18.06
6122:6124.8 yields 18.32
